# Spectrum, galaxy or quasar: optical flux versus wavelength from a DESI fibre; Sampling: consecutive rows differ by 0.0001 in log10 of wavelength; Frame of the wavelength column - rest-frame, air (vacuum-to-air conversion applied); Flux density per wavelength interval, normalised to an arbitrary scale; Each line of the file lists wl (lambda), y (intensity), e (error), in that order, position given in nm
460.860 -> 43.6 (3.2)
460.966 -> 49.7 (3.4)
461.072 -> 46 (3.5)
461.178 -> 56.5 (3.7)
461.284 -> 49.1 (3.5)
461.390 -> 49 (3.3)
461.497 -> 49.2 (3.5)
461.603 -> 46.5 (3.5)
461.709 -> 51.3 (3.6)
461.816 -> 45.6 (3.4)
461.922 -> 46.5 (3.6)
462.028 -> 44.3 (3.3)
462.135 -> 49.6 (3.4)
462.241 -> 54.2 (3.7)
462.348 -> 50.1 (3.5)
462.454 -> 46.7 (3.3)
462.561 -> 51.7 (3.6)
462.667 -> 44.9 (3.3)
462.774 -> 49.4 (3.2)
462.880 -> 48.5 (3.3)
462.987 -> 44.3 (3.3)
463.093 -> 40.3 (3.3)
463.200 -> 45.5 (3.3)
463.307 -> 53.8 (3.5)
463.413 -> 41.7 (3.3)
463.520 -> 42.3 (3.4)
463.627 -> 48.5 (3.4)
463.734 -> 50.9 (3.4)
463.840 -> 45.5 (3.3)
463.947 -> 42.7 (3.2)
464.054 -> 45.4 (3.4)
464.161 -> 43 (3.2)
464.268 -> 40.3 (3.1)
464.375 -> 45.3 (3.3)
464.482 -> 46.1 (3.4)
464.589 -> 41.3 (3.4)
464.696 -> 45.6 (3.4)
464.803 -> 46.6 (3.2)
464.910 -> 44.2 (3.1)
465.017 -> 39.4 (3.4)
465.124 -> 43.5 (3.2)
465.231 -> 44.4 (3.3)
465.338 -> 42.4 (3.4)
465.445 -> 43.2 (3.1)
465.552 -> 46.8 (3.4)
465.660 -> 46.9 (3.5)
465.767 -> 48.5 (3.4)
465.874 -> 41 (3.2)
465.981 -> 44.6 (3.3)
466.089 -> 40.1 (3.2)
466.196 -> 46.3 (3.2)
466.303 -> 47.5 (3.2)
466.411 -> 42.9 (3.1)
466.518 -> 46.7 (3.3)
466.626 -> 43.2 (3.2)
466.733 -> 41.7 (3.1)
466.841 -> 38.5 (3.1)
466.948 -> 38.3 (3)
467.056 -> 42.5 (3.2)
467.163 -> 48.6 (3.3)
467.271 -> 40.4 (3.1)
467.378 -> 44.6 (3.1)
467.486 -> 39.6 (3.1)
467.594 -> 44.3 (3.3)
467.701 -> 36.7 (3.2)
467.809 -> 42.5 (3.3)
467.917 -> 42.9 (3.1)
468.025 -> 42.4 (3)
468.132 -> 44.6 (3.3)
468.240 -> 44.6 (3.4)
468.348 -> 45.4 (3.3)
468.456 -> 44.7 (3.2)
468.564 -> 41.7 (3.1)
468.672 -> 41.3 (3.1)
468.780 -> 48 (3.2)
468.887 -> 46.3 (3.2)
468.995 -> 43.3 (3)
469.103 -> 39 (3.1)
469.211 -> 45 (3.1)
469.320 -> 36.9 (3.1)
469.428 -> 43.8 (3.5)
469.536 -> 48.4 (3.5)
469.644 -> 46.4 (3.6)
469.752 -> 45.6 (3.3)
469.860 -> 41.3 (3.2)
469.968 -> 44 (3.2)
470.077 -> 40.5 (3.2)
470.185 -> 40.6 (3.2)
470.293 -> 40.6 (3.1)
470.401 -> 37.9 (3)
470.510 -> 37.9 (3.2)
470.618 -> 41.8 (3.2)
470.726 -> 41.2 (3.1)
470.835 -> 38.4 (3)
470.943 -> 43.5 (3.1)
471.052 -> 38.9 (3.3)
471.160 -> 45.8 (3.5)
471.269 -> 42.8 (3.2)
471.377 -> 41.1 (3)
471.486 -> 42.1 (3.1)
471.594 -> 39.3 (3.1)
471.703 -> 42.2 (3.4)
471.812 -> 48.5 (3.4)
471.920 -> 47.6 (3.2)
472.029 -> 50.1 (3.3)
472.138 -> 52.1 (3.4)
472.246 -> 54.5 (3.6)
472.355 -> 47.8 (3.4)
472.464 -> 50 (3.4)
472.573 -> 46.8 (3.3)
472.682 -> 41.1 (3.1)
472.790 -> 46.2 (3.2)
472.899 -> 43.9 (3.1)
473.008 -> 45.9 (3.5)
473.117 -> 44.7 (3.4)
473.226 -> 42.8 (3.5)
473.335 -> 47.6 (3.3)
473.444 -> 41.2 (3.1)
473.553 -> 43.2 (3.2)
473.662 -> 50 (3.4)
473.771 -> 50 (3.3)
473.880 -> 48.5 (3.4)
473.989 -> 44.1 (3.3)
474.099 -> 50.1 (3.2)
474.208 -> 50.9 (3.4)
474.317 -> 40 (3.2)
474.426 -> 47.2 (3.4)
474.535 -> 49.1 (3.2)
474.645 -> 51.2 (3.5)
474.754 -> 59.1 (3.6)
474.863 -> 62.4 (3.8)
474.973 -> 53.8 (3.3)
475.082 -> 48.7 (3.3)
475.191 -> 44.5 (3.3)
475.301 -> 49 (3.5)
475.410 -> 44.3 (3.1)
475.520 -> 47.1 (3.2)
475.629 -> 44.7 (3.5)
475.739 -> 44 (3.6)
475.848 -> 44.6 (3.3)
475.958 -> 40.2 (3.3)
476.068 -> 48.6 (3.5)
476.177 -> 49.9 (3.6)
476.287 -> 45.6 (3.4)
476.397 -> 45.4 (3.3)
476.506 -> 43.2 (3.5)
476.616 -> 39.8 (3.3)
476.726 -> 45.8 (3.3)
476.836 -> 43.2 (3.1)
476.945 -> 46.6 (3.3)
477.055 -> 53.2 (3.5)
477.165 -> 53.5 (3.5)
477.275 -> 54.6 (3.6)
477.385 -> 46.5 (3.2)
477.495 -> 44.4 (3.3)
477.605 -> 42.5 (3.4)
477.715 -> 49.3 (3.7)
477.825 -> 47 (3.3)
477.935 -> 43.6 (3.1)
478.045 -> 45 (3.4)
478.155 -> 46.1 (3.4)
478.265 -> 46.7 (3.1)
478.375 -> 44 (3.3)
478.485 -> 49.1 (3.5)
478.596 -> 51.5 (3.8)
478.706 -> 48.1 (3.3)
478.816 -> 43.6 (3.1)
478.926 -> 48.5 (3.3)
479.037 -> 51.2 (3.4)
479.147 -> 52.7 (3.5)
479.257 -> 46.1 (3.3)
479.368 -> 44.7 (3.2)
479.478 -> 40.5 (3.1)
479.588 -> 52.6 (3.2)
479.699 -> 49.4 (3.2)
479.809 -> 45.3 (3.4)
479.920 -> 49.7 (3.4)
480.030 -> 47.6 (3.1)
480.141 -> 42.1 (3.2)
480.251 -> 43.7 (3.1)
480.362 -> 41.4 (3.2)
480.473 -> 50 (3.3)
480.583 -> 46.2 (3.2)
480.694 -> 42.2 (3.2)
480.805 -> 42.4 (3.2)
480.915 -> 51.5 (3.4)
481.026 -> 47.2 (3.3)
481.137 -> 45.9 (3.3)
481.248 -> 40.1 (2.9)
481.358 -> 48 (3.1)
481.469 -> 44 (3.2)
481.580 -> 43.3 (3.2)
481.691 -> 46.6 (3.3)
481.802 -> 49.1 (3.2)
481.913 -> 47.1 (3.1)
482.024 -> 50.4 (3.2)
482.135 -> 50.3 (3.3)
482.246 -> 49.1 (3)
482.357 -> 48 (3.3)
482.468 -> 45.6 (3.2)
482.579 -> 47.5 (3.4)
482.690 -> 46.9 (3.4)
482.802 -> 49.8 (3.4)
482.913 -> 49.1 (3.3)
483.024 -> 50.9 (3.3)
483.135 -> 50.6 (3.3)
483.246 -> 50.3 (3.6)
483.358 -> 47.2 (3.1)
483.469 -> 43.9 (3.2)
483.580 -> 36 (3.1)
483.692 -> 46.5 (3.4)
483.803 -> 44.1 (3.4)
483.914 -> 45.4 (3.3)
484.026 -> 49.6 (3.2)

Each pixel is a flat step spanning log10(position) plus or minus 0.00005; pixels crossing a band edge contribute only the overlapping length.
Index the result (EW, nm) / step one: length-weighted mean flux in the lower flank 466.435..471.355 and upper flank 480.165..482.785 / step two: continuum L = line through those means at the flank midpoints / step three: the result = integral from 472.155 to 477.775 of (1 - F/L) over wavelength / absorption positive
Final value -0.37 nm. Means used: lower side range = 42.5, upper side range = 46.4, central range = 47.3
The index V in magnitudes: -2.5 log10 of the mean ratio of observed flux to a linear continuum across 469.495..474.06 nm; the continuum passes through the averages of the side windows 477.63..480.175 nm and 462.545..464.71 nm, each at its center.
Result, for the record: 0.05 mag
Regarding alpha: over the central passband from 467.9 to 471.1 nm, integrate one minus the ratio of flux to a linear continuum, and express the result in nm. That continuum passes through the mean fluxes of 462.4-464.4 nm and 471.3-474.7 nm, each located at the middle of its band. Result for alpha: 0.25 nm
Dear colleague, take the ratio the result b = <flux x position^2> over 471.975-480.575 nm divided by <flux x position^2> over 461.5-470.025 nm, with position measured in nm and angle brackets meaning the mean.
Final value 1.11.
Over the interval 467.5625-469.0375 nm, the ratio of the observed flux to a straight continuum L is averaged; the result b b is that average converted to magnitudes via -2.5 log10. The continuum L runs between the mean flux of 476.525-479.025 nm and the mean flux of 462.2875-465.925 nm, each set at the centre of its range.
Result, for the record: 0.06 mag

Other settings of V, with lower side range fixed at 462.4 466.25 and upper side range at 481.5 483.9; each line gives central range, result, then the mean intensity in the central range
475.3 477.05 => 0.03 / 45.2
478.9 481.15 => 0.00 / 46.7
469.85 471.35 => 0.12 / 41.1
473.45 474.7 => -0.03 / 47.4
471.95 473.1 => -0.04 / 47.7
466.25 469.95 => 0.06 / 43.2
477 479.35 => -0.03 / 47.9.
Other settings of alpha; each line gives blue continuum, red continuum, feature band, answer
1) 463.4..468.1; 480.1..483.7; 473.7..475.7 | -0.17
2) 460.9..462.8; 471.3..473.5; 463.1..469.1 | 0.47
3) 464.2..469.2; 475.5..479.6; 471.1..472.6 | -0.05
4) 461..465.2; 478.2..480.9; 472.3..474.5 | 0.02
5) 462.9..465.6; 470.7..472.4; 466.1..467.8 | 0.07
